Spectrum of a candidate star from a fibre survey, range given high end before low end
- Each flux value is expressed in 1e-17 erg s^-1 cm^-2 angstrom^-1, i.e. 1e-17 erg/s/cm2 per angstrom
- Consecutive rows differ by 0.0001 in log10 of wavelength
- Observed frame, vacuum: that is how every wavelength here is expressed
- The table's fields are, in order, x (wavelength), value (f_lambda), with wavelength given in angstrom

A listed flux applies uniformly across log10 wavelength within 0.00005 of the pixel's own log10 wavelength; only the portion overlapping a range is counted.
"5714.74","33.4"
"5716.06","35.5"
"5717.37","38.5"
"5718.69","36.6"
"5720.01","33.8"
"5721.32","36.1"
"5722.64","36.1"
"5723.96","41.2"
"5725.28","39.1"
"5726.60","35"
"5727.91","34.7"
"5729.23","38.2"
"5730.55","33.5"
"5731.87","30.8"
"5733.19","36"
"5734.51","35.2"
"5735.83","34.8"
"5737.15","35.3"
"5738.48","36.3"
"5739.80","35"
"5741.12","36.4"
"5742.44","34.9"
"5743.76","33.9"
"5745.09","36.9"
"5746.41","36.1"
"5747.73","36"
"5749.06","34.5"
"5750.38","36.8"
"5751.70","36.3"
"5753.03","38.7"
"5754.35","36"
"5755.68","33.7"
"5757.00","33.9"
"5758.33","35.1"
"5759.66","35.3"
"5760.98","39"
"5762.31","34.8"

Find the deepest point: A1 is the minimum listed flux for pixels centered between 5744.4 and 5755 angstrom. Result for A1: 34.5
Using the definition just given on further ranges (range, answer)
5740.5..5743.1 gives 34.9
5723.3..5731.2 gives 33.5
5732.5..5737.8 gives 34.8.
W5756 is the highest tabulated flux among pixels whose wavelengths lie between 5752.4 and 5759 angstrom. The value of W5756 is 38.7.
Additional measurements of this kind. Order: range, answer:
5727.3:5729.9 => 38.2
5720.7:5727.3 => 41.2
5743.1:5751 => 36.9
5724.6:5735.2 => 39.1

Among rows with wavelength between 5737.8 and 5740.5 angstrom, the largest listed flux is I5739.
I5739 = 36.3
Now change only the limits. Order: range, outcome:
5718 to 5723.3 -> 36.6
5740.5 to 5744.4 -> 36.4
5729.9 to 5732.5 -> 33.5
